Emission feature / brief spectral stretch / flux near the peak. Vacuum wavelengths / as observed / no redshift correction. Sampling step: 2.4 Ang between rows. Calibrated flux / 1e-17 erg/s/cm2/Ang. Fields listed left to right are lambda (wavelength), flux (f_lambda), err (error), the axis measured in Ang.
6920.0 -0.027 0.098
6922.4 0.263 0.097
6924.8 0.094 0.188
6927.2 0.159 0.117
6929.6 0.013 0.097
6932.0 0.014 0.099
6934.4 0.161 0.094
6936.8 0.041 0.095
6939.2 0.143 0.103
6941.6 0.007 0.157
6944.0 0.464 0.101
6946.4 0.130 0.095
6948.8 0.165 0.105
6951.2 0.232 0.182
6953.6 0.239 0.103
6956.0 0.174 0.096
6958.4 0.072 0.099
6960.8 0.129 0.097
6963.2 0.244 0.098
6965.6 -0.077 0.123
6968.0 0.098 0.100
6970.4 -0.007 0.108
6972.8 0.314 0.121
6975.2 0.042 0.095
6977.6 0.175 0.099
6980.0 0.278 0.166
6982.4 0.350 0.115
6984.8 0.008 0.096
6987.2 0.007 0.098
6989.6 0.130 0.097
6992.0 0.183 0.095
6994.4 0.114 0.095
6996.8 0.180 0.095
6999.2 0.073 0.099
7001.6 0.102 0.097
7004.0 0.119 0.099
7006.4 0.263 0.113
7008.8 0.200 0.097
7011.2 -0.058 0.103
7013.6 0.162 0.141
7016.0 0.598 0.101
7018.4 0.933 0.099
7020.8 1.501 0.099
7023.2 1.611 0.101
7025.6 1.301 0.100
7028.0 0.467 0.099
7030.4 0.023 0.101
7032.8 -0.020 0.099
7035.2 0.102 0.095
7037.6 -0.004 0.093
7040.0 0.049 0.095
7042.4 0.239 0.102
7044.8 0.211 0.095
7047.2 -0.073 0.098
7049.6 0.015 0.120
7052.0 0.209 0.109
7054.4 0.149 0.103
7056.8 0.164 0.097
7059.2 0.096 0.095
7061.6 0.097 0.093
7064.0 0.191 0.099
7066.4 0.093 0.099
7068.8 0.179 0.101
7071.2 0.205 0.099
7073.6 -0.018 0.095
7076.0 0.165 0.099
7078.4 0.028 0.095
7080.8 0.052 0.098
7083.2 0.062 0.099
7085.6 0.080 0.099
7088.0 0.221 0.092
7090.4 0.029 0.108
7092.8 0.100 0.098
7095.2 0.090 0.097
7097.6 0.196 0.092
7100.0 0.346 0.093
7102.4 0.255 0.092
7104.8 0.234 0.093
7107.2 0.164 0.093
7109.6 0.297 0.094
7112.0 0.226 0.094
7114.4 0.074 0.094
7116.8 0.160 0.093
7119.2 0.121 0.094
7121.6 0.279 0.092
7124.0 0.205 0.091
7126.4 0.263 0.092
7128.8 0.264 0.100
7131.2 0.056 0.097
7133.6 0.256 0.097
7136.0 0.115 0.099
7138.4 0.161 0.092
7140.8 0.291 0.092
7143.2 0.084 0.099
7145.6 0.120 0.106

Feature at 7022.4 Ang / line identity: [O II] 3727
